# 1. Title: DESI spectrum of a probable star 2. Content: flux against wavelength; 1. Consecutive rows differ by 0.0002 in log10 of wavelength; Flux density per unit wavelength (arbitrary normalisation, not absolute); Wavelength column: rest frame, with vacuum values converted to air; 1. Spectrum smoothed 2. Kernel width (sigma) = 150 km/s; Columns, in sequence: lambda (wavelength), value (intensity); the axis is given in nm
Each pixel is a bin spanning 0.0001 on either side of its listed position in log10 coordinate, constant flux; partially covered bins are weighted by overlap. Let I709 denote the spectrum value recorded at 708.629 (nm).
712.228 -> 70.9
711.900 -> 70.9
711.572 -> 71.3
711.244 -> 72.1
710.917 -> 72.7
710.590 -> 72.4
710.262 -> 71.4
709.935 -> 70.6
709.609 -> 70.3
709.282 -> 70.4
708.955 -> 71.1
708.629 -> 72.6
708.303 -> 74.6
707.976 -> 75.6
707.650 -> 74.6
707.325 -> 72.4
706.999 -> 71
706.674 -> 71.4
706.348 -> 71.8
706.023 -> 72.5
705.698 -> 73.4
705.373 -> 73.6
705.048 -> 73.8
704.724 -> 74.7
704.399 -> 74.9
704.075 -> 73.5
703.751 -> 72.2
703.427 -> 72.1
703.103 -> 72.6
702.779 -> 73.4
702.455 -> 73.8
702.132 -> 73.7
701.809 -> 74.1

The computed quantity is 72.6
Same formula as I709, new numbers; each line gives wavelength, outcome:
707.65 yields 74.6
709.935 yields 70.6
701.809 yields 74.1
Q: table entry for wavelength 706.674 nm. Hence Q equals 71.4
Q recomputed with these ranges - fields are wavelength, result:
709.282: 70.4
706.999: 71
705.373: 73.6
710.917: 72.7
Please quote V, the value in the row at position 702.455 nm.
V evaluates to 73.8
